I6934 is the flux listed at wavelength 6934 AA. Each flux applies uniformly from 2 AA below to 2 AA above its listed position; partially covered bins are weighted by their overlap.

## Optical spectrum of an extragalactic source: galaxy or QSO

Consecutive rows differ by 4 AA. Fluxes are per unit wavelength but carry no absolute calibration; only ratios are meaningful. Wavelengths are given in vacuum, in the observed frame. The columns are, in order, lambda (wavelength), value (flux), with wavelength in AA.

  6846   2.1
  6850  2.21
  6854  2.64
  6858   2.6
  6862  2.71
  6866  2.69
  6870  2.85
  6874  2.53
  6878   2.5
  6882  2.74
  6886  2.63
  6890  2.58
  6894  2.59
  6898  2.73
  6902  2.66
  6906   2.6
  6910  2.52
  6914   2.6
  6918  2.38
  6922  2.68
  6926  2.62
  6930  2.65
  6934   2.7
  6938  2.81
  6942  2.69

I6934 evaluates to 2.7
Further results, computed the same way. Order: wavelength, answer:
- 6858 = 2.6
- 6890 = 2.58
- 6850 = 2.21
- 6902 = 2.66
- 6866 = 2.69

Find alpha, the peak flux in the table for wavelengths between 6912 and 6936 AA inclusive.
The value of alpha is 2.7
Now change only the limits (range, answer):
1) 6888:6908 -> 2.73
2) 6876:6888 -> 2.74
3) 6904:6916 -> 2.6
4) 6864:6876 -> 2.85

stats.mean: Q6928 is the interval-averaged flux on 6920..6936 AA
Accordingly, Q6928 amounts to 2.66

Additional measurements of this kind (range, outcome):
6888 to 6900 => 2.63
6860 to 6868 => 2.7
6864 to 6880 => 2.64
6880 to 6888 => 2.69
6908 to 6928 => 2.56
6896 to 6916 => 2.62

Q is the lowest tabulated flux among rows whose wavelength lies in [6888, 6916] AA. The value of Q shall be 2.52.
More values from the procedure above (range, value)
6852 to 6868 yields 2.6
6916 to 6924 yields 2.38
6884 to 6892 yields 2.58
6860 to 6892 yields 2.5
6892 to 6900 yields 2.59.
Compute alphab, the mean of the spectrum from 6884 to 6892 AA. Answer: 2.6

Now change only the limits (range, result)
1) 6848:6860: 2.48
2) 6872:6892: 2.6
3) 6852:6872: 2.7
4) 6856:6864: 2.66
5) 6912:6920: 2.49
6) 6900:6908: 2.63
